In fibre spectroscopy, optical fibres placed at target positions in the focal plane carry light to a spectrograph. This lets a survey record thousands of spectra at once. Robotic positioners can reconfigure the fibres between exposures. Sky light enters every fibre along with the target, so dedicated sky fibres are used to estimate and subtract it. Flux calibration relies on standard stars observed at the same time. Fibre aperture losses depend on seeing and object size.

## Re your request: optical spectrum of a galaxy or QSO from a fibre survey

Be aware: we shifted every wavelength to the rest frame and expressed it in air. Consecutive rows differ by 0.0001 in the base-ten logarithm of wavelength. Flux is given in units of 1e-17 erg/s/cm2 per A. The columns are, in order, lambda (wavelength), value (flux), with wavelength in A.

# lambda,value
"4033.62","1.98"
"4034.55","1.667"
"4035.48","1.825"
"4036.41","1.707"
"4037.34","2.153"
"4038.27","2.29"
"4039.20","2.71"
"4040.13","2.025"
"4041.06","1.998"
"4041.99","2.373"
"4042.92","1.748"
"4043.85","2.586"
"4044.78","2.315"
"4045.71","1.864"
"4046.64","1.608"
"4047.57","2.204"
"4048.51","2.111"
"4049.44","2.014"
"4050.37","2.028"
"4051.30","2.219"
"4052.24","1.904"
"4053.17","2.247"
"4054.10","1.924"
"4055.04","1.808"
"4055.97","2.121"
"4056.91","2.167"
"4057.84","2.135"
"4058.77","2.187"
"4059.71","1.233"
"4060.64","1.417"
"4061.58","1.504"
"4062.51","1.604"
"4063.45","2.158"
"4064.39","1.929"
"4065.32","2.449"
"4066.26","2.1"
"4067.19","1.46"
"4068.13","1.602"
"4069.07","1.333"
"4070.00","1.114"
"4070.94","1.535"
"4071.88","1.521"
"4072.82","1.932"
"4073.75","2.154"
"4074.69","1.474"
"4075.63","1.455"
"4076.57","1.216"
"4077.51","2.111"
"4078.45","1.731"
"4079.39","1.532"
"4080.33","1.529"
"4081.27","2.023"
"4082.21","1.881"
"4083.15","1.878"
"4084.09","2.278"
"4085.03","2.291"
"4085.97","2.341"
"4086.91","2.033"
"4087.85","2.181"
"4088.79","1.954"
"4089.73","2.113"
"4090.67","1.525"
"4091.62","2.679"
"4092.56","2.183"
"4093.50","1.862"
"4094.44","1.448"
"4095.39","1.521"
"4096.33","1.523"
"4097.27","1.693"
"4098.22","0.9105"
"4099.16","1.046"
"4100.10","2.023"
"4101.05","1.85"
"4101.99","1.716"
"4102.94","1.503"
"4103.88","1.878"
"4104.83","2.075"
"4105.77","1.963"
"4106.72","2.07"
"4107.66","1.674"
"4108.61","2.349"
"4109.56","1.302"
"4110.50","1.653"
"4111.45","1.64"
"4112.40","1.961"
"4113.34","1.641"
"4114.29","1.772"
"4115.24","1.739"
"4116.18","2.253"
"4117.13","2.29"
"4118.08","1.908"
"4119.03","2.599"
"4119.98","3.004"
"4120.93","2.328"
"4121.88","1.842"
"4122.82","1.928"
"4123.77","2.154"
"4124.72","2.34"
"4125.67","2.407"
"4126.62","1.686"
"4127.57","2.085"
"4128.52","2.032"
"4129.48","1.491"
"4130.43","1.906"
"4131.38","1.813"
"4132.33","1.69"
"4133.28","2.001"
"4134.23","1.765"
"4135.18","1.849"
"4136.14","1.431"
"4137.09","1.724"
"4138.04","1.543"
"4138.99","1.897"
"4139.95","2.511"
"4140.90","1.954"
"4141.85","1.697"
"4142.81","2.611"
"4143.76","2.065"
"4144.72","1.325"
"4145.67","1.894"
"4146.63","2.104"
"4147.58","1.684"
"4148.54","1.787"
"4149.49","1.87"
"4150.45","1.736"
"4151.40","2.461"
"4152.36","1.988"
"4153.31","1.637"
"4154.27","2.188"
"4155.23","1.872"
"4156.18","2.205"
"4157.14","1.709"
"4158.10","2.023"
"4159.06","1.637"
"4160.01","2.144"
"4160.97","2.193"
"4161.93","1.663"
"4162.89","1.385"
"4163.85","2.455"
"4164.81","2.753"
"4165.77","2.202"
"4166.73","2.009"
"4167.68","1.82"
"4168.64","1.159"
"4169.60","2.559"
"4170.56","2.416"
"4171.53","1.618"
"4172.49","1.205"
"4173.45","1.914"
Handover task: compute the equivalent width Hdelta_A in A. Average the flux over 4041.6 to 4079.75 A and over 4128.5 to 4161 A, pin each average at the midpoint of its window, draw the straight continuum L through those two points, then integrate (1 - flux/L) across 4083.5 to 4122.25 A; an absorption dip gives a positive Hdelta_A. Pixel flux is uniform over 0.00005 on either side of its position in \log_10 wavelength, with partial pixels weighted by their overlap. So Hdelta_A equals -0.9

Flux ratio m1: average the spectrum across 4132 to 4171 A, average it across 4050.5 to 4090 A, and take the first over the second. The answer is 1.0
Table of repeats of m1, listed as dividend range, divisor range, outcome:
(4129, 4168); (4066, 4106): 1.09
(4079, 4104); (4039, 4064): 0.91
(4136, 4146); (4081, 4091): 0.92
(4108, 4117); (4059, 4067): 1.02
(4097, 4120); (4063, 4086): 1.03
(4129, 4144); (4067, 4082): 1.16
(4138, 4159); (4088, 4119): 1.07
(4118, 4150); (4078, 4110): 1.07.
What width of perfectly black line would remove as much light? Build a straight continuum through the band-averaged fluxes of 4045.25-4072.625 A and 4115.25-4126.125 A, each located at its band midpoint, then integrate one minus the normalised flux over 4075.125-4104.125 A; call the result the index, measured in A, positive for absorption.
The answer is 3.45 A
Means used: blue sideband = 1.85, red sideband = 2.26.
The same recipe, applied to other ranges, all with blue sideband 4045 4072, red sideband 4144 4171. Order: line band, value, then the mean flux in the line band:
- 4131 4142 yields 0.63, 1.83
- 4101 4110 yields 0.31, 1.84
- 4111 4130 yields -1.33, 2.05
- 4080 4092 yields -1.10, 2.06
